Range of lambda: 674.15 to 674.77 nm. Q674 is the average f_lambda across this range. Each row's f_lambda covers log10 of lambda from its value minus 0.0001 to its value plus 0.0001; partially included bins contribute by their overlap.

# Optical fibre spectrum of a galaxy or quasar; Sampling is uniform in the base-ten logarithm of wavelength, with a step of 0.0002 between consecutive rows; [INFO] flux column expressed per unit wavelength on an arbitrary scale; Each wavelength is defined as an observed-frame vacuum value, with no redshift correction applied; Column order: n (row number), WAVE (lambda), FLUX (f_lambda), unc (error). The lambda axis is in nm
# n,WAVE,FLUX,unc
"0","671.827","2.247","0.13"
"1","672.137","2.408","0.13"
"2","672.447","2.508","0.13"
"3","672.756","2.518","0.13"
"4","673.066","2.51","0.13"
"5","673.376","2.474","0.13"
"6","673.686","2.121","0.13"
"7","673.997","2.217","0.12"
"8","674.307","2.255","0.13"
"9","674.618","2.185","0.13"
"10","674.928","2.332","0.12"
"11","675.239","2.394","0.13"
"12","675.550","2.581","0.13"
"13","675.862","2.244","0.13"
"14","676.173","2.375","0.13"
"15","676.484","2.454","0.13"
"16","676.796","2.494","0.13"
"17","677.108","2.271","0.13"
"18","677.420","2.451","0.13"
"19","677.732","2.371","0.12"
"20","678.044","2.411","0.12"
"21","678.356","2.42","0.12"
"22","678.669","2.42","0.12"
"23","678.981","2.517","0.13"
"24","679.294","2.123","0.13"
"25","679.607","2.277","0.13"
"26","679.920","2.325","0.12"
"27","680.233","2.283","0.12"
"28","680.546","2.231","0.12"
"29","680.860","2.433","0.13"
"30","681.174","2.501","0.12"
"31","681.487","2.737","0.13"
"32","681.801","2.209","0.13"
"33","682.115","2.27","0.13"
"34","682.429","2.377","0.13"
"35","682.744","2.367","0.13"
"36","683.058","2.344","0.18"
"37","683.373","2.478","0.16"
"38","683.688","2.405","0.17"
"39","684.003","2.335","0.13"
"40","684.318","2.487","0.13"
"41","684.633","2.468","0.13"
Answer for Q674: 2.22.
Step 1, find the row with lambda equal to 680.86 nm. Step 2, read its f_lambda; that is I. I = 2.433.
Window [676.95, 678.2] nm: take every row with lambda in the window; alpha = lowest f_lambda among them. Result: 2.271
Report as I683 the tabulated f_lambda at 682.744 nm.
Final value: 2.367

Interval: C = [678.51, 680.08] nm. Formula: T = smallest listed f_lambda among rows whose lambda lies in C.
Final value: 2.123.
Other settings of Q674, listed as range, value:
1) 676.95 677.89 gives 2.36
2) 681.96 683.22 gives 2.34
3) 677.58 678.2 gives 2.39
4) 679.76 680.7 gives 2.28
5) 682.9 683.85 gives 2.41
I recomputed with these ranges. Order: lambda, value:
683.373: 2.478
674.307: 2.255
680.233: 2.283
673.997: 2.217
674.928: 2.332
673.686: 2.121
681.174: 2.501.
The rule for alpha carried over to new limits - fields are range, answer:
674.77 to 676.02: 2.244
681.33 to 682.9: 2.209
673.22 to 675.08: 2.121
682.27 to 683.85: 2.344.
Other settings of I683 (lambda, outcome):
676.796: 2.494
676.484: 2.454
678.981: 2.517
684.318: 2.487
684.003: 2.335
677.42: 2.451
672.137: 2.408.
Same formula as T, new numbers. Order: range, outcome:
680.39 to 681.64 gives 2.231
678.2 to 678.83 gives 2.42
